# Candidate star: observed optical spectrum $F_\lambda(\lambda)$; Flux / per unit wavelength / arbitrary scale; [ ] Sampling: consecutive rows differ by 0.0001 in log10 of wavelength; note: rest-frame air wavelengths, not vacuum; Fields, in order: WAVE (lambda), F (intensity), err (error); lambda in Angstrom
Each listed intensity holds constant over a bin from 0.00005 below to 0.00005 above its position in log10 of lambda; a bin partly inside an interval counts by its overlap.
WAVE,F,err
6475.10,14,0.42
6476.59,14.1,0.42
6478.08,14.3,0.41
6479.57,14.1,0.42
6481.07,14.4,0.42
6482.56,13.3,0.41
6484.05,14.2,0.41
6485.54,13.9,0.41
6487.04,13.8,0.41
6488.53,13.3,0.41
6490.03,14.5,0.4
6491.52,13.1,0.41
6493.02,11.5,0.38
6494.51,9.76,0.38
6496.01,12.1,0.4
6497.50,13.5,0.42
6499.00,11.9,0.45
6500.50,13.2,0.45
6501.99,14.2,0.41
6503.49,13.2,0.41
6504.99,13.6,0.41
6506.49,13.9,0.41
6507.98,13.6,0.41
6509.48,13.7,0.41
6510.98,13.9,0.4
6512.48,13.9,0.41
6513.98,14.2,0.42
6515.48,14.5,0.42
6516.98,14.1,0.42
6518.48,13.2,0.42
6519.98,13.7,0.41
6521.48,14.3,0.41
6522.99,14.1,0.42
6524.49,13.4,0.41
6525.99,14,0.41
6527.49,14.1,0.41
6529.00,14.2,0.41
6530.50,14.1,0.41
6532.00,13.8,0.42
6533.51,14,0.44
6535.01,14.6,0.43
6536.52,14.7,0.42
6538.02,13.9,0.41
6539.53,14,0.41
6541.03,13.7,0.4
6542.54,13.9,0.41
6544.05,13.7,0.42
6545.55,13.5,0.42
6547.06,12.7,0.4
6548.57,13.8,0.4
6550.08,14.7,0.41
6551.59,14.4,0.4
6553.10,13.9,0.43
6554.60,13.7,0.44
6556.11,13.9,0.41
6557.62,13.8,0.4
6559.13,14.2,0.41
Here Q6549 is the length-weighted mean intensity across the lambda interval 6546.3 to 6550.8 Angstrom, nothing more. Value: 13.7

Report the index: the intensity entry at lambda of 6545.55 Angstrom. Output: 13.5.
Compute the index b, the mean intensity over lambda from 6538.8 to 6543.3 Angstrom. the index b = 13.9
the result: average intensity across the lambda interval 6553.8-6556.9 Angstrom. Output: 13.8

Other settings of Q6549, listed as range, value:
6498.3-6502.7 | 13.1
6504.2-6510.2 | 13.7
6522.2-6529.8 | 14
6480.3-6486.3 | 13.9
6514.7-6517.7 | 14.3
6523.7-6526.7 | 13.7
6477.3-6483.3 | 14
